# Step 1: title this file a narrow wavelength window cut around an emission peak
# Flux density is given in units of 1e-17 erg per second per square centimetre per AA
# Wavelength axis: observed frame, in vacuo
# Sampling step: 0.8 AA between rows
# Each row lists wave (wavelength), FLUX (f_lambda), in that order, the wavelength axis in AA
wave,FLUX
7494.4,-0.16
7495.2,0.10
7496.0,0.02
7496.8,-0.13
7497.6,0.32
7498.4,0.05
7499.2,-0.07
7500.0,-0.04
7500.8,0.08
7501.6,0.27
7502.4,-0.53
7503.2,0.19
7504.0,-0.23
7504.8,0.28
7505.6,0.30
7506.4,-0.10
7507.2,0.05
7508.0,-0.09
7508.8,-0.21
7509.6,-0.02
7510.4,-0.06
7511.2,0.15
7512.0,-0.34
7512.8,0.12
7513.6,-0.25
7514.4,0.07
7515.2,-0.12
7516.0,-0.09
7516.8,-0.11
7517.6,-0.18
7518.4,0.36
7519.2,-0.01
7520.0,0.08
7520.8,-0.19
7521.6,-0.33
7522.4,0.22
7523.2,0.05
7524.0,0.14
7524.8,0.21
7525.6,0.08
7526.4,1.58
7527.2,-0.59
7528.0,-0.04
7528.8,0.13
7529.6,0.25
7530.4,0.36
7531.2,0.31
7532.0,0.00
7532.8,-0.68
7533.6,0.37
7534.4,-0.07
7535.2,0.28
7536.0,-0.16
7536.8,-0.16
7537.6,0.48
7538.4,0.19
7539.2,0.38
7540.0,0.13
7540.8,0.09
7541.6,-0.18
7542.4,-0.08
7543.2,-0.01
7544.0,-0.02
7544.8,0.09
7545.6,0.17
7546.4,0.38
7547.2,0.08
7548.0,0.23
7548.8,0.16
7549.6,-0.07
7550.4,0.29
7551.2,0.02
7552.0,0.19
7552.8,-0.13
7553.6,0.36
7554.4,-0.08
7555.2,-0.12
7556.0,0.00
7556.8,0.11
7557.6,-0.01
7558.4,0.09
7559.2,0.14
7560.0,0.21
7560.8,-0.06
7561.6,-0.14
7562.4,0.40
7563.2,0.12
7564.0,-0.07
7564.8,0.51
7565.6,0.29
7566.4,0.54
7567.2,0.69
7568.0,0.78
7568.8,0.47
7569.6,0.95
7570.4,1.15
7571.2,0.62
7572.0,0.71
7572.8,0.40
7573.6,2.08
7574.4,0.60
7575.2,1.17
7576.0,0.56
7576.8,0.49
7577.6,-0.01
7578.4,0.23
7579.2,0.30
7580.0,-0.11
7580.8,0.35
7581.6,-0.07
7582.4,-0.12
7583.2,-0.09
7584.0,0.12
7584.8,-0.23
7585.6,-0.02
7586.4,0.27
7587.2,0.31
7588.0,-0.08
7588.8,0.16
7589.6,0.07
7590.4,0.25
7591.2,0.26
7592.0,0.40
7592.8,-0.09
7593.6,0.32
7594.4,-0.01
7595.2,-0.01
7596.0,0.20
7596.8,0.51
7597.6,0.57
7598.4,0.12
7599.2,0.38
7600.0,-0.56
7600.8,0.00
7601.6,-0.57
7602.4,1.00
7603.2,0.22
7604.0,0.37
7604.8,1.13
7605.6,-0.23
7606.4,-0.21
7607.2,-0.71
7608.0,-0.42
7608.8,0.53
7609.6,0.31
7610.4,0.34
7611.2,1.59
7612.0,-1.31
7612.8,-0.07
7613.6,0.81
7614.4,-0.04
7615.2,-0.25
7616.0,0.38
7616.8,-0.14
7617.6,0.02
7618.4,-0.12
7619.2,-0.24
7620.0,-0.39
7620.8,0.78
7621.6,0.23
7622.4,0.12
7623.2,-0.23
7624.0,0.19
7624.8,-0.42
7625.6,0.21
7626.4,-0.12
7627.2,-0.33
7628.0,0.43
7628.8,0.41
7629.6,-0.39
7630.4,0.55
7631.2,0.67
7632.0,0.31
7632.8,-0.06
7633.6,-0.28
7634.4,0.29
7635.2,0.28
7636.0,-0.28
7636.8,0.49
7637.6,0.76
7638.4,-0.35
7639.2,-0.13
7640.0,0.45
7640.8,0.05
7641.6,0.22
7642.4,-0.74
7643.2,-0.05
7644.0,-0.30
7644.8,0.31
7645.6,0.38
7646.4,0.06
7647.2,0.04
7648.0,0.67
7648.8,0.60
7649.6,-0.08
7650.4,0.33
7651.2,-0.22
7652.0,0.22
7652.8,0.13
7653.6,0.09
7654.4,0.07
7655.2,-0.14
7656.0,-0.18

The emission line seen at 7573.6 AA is [O II]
